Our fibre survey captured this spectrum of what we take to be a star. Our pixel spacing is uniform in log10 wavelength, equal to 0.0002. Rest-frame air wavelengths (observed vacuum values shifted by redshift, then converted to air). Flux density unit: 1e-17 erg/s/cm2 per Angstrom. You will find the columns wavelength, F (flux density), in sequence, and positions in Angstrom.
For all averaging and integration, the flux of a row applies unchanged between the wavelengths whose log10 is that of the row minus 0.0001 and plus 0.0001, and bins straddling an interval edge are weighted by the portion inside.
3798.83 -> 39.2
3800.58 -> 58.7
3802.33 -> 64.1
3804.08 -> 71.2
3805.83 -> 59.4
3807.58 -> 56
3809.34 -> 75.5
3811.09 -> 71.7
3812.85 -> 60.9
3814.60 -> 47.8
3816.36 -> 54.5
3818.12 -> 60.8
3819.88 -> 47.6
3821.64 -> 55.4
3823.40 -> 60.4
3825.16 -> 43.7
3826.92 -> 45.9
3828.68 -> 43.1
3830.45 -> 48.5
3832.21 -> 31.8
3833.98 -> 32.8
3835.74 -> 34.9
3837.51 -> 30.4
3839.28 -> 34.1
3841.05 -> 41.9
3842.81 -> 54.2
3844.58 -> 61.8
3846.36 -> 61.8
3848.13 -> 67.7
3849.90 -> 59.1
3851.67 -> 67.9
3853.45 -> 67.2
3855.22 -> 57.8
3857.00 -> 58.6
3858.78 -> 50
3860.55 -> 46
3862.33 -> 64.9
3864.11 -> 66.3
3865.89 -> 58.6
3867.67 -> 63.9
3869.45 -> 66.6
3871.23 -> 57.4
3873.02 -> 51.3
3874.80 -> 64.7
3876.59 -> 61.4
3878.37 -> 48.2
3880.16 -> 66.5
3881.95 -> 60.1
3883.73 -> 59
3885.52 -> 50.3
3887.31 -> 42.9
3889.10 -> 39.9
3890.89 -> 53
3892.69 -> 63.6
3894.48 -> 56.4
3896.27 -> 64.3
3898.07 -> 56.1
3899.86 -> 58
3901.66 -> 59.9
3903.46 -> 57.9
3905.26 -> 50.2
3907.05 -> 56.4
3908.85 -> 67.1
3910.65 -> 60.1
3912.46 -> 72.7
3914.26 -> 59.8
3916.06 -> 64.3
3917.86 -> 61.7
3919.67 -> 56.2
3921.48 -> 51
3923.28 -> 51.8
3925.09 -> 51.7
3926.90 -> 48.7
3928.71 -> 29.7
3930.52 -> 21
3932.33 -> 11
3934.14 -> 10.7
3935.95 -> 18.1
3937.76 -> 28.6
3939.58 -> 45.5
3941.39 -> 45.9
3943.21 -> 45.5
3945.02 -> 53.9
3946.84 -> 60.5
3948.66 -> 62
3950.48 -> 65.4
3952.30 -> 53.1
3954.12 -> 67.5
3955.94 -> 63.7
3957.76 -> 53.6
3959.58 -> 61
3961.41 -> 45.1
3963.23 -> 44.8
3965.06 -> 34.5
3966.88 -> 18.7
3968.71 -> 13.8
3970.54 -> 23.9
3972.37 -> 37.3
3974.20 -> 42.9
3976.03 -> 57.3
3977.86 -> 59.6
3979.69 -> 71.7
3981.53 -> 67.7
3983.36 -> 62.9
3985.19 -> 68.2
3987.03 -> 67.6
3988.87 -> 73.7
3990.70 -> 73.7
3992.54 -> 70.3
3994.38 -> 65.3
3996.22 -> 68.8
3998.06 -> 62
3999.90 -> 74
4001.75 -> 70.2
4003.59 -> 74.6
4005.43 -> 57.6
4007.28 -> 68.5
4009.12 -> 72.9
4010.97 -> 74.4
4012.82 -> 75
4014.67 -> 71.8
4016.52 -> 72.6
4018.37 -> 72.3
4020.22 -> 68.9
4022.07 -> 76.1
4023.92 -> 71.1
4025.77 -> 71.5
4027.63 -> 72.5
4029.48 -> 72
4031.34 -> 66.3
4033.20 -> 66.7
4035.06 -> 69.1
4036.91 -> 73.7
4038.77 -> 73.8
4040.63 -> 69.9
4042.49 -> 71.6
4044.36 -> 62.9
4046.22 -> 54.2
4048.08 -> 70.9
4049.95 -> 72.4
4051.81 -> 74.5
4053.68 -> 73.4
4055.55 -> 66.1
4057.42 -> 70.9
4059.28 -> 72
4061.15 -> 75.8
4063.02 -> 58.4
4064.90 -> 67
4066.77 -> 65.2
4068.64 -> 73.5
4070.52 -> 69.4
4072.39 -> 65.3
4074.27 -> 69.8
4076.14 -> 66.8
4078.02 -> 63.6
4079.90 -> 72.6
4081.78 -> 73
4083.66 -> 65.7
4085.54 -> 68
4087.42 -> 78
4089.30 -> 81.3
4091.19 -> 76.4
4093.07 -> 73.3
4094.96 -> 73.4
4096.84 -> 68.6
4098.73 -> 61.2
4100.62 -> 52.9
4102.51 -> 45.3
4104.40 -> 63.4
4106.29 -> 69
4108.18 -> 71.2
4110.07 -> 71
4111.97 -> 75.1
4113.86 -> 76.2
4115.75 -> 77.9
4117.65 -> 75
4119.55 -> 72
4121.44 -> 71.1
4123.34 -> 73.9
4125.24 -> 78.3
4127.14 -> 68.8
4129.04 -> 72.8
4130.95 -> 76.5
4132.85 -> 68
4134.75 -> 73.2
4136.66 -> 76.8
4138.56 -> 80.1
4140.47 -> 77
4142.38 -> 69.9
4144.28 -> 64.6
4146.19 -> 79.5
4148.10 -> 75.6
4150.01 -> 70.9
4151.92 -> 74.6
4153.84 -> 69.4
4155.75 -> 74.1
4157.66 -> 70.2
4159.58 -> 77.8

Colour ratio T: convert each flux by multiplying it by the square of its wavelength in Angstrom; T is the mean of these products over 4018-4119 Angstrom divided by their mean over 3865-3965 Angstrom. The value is 1.43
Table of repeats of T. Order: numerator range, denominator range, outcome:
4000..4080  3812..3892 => 1.43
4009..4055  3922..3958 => 1.67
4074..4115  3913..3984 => 1.58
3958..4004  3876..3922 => 1.02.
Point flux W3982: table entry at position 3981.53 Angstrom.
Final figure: 67.7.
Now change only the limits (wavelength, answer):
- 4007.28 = 68.5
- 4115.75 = 77.9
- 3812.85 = 60.9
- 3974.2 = 42.9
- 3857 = 58.6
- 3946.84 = 60.5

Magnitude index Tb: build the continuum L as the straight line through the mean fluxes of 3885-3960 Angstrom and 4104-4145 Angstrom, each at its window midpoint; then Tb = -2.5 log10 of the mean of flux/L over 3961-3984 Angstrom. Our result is 0.27 mag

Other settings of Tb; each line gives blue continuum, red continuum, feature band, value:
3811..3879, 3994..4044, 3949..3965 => 0.16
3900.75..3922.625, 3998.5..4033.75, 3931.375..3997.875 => 0.29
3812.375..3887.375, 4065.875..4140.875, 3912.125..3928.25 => 0.04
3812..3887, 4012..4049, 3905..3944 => 0.30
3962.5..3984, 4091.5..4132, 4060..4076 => -0.10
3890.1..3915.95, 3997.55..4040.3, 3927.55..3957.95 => 0.43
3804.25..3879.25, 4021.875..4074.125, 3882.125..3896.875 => 0.08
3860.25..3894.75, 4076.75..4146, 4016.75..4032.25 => -0.09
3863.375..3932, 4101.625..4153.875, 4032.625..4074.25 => -0.04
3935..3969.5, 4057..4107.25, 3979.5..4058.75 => -0.21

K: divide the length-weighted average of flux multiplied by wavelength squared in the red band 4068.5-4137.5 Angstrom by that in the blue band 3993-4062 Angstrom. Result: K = 1.0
